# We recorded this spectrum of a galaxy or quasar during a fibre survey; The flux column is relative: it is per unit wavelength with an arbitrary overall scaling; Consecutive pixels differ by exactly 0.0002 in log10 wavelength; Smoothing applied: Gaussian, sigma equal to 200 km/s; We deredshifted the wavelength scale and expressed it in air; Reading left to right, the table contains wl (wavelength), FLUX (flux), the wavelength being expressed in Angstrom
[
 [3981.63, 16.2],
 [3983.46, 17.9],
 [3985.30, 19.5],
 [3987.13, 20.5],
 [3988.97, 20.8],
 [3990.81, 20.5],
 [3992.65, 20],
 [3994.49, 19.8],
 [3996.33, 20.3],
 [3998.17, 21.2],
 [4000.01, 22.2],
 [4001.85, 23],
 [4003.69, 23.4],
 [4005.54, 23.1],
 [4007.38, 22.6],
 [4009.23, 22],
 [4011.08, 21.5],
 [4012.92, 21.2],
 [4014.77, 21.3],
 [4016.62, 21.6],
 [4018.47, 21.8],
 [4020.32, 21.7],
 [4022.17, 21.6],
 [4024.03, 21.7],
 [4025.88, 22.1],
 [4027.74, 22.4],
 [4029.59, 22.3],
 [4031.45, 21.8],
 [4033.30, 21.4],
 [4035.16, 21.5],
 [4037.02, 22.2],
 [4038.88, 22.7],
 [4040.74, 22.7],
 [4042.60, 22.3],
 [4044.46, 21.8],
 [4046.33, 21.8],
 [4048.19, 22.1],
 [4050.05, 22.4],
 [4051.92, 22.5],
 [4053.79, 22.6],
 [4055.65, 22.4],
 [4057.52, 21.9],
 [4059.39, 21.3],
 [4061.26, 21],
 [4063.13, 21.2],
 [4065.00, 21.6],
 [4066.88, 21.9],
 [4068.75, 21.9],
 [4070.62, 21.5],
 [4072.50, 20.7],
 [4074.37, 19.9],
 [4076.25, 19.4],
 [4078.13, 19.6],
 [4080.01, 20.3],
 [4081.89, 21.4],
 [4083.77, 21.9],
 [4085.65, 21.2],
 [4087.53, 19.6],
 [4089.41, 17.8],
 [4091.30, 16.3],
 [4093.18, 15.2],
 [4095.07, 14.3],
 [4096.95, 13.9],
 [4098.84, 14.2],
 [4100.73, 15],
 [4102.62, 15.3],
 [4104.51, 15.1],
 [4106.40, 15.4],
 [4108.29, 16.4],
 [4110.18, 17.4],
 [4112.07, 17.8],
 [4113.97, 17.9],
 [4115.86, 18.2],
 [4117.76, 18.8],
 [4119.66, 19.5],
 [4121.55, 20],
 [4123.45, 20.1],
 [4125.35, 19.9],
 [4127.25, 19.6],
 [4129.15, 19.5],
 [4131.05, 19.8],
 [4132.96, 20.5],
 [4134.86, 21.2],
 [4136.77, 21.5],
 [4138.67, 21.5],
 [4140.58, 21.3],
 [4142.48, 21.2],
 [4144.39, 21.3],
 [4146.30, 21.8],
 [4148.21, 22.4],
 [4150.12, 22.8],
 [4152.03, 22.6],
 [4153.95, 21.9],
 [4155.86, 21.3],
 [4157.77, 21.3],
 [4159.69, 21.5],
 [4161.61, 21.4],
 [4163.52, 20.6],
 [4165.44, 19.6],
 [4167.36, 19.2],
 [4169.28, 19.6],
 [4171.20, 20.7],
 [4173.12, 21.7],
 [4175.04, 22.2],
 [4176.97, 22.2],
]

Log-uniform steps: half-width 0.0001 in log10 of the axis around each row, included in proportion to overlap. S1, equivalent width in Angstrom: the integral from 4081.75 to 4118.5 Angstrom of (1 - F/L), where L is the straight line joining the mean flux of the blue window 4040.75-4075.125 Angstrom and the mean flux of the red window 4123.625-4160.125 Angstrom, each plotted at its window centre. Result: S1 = 7.6 Angstrom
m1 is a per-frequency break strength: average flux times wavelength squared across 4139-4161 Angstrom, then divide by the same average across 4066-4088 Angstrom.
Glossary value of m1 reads 1.08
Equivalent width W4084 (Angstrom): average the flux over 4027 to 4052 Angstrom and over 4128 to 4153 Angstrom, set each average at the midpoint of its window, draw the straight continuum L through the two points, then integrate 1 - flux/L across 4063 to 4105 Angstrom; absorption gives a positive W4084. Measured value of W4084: 6.1 Angstrom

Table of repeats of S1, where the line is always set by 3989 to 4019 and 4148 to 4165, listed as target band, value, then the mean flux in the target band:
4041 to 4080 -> 0.2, 21.5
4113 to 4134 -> 2.1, 19.4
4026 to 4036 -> -0.1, 21.9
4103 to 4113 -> 2.4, 16.4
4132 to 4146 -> 0.3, 21.2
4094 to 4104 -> 3.3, 14.6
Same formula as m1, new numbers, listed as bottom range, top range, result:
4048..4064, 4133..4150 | 1.02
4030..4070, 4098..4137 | 0.86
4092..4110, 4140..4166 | 1.46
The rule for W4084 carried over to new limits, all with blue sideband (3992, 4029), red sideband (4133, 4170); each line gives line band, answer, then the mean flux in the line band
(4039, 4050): -0.3 Angstrom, 22.2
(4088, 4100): 3.4 Angstrom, 15.4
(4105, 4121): 2.8 Angstrom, 17.7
